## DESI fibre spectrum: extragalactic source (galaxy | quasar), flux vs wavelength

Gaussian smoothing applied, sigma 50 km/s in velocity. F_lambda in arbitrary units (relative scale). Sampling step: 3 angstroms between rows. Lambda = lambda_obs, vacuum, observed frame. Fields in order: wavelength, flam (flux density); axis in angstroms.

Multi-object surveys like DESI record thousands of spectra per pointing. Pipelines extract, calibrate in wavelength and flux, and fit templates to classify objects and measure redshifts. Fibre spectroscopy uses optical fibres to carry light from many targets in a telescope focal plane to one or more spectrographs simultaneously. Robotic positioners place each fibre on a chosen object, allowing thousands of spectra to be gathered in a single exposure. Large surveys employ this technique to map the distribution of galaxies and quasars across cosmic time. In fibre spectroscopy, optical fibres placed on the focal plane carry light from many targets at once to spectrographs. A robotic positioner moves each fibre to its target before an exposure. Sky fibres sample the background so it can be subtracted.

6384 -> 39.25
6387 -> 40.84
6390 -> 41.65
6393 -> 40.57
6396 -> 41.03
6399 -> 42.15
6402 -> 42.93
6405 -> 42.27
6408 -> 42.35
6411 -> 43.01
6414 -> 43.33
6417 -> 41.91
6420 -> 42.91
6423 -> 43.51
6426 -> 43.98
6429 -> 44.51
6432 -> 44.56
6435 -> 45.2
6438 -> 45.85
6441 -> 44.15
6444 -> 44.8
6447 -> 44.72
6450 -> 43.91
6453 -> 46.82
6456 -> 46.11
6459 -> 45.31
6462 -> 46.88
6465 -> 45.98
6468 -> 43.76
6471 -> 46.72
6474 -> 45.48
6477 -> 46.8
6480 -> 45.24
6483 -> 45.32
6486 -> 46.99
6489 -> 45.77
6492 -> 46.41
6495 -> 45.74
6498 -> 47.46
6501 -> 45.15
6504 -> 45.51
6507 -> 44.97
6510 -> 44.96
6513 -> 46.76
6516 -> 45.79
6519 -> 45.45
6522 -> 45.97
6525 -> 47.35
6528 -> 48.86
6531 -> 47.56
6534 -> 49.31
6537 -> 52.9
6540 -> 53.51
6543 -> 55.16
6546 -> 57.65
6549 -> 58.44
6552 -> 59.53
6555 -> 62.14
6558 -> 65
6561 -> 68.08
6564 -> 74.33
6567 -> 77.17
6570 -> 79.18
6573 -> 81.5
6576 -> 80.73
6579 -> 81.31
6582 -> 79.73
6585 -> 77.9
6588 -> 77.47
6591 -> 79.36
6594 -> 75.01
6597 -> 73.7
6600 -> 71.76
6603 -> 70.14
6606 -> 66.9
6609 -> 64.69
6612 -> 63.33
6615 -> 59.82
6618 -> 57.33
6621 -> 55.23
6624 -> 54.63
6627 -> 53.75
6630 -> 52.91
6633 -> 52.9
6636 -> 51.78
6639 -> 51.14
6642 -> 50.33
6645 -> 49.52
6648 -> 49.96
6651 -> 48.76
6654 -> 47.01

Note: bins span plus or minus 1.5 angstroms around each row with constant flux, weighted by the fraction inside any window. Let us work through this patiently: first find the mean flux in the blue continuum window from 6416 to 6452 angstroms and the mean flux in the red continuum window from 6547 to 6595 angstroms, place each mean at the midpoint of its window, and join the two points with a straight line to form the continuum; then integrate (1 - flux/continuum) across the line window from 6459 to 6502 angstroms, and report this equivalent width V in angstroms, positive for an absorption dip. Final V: 6.4 angstroms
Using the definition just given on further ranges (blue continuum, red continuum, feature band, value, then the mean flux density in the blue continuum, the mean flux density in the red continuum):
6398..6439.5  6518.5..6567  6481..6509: 3.05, 43.5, 56.6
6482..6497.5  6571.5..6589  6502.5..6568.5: 9.50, 46.2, 79.8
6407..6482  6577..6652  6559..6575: -4.96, 44.7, 63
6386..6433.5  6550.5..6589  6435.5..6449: 1.14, 42.6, 74.1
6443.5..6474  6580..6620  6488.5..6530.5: 6.35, 45.5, 70.5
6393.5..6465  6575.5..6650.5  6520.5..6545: 2.16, 44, 63.6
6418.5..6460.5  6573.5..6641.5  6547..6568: -2.18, 44.7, 66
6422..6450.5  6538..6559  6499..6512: 1.92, 44.6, 58.5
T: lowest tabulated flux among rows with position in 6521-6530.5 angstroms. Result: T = 45.97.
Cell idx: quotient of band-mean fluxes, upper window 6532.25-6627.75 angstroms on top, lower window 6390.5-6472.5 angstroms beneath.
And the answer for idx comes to 1.52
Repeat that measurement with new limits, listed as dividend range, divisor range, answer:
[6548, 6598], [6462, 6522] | 1.61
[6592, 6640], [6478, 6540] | 1.31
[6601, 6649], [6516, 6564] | 1.04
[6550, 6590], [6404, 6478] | 1.66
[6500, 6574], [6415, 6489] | 1.24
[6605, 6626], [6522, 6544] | 1.19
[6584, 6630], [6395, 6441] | 1.53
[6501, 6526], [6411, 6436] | 1.05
